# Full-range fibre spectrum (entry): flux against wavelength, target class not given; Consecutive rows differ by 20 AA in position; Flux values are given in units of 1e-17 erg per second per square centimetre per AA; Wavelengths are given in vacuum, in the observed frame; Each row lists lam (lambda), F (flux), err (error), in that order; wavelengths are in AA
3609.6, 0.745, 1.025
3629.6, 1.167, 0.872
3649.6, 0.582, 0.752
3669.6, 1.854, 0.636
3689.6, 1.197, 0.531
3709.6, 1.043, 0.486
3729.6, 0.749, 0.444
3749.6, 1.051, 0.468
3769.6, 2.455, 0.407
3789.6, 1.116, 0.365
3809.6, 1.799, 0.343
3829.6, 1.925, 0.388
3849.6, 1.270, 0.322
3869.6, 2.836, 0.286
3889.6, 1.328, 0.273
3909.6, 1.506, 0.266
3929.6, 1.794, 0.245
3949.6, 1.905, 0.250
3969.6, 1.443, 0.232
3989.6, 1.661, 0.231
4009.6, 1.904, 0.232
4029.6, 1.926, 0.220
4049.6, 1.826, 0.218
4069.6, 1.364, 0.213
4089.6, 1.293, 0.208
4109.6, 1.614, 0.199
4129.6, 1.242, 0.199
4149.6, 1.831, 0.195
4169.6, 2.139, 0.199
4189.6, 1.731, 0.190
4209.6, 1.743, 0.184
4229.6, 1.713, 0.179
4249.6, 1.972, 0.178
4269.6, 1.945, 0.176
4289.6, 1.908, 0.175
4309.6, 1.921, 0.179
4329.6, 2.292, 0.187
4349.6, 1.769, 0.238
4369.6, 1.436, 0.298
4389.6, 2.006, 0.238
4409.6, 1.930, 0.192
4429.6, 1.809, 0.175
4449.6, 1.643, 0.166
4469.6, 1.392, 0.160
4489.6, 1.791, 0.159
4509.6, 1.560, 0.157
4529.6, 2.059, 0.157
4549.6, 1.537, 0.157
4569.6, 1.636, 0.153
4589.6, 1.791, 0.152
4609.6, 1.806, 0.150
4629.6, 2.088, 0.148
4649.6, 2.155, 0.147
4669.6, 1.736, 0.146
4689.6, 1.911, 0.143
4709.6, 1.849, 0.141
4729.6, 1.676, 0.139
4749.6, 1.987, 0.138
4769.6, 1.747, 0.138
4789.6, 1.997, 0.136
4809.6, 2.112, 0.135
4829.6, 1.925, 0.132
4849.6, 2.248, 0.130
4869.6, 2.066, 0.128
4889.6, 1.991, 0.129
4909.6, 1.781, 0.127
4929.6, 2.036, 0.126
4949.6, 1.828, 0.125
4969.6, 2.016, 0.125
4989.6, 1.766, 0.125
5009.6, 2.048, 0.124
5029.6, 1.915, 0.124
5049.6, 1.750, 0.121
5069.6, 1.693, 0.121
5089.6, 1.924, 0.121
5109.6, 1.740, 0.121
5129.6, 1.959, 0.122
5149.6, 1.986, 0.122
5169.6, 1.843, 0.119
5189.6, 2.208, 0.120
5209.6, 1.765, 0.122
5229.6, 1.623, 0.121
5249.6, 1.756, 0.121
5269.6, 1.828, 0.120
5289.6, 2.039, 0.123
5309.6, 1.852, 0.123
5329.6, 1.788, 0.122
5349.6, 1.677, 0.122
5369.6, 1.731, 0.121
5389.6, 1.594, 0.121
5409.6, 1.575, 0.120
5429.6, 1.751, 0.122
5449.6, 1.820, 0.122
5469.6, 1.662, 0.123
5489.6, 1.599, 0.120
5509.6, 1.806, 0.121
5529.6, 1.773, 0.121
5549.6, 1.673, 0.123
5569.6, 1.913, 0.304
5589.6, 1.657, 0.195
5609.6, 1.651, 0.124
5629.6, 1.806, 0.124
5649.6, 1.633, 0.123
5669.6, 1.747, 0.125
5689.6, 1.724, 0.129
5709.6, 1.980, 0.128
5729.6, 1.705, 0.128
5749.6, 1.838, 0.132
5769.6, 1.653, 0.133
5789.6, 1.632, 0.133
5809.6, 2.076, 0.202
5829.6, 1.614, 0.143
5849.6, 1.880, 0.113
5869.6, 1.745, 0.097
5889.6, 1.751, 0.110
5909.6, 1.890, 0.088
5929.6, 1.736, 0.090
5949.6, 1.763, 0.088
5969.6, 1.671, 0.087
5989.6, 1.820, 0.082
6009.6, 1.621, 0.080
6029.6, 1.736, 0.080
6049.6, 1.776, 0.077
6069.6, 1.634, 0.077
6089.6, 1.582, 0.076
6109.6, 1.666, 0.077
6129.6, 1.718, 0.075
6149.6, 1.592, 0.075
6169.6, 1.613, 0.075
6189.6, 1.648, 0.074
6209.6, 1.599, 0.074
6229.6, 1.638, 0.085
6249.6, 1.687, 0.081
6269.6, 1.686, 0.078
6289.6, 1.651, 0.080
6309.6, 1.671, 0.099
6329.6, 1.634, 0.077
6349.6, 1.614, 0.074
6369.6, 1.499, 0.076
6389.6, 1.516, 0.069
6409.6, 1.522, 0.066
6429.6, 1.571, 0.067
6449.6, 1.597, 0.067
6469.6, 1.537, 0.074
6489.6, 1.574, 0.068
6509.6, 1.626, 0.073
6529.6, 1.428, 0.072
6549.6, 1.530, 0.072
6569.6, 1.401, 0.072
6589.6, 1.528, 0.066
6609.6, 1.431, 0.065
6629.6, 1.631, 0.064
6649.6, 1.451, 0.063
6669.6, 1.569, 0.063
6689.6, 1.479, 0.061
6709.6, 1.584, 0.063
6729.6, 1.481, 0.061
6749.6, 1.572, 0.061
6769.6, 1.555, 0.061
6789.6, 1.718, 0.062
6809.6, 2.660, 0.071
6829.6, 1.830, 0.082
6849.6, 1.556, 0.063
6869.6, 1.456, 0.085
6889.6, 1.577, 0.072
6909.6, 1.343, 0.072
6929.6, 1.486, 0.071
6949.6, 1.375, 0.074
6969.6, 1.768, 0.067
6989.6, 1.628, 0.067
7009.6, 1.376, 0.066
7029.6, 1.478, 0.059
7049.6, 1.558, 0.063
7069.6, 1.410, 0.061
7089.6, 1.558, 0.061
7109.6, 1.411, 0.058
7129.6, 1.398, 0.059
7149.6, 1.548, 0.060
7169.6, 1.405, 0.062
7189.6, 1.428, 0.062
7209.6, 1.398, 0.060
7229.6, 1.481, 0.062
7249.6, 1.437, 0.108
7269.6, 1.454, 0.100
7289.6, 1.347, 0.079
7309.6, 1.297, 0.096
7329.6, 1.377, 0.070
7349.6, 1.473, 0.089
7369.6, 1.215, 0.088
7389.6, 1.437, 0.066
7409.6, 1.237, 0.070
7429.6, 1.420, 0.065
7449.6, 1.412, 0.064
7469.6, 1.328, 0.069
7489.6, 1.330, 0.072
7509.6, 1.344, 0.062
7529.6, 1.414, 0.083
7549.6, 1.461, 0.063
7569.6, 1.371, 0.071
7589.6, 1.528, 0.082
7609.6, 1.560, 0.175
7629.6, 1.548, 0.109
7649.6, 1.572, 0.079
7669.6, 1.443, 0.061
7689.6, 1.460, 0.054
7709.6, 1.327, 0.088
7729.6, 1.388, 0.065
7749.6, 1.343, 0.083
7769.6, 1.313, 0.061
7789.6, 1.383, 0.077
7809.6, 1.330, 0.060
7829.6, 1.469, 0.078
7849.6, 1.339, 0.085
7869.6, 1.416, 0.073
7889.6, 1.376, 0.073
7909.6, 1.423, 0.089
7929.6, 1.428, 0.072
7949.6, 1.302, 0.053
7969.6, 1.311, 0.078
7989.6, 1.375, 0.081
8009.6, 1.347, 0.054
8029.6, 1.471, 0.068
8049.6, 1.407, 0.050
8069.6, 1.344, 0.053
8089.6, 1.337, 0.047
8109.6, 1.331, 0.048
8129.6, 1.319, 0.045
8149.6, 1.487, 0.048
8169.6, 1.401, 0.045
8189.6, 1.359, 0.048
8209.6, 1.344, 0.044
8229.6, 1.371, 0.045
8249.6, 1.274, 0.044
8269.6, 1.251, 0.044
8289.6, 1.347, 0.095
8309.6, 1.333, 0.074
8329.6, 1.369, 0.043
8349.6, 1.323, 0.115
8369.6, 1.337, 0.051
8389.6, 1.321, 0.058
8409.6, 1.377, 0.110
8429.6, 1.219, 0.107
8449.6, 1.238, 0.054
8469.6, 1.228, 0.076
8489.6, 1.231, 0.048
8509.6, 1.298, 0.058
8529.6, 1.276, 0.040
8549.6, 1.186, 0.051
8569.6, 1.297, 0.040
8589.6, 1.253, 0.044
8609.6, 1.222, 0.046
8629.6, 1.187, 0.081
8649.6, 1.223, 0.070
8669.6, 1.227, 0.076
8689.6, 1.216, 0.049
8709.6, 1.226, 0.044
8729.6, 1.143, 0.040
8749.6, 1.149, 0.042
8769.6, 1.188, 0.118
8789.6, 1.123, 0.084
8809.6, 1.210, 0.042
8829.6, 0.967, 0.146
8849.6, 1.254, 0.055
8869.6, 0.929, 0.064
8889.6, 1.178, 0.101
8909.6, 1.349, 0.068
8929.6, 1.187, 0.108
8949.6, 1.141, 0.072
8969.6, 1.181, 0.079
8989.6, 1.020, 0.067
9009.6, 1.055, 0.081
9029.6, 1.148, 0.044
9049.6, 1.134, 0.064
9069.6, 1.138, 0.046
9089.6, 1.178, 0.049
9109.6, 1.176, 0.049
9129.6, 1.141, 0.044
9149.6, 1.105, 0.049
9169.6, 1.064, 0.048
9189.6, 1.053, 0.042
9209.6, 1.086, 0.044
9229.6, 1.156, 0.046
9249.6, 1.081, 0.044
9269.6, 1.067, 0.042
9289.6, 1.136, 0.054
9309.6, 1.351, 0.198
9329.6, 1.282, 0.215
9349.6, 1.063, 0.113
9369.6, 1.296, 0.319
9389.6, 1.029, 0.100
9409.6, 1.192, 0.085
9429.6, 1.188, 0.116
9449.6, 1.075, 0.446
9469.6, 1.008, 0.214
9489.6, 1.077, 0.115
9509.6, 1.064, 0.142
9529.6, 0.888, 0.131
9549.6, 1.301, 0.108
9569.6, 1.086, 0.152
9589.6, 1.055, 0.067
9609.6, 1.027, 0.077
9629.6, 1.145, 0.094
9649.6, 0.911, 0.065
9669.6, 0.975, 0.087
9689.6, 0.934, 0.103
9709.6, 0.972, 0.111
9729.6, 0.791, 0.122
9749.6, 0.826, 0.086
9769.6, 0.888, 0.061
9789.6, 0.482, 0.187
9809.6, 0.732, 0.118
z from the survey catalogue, 0.038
